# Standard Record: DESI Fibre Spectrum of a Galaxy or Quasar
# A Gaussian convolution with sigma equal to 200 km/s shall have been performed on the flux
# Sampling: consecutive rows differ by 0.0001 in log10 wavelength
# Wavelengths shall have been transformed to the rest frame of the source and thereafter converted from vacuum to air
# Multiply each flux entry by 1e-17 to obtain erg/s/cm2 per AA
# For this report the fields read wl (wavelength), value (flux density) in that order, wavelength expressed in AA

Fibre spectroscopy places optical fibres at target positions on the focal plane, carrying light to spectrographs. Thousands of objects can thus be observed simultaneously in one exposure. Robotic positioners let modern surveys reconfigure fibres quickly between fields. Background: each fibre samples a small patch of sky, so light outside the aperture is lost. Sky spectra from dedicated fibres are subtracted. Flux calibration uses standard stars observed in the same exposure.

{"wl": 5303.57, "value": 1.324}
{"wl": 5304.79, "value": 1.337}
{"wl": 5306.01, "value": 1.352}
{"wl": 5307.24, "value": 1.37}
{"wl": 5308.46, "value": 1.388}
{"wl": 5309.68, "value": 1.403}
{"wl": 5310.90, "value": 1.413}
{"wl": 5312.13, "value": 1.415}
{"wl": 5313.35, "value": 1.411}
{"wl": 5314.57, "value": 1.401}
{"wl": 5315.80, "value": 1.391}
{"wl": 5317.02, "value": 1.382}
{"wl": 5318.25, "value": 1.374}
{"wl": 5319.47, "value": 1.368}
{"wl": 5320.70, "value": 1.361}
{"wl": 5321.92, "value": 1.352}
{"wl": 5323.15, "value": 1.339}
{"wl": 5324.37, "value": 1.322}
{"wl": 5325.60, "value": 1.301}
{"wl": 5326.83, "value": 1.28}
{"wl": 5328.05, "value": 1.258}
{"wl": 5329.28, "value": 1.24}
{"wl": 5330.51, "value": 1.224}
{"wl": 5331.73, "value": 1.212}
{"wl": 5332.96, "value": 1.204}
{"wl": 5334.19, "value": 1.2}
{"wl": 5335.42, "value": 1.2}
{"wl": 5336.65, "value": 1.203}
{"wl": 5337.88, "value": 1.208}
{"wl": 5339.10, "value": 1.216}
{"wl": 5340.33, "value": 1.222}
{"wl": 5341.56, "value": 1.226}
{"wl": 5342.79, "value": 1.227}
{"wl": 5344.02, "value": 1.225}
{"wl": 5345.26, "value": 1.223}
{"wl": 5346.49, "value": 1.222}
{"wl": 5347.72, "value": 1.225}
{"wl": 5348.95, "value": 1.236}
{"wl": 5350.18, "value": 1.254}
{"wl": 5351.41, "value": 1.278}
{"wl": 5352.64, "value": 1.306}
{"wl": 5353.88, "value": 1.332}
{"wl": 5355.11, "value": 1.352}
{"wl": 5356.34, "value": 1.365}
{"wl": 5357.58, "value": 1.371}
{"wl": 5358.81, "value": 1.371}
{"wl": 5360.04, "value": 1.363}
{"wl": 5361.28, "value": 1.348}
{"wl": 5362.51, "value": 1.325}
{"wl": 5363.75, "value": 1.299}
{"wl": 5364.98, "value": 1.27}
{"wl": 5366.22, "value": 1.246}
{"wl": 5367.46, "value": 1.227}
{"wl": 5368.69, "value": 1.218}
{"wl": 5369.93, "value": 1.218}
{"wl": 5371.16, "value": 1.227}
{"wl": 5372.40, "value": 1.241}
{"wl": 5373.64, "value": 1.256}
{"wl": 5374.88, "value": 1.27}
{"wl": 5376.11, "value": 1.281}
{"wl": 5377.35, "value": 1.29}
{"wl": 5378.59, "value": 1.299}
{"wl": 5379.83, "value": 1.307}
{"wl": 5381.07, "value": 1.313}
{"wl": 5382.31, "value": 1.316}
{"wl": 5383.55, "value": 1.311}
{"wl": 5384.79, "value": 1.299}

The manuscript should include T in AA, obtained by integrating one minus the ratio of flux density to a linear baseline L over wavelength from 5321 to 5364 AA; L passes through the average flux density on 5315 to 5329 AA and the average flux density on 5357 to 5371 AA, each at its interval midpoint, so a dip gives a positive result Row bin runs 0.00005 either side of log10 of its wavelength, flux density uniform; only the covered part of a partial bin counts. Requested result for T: 1.4 AA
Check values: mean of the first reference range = 1.34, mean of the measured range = 1.27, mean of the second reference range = 1.29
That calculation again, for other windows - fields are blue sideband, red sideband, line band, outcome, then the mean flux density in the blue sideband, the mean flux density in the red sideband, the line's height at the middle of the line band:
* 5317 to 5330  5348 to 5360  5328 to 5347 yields 1.5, 1.32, 1.32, 1.32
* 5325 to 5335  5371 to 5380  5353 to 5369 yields -0.7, 1.24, 1.27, 1.26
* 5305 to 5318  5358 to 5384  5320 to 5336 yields 1.1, 1.39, 1.29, 1.36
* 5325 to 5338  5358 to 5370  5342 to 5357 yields -0.1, 1.23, 1.29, 1.27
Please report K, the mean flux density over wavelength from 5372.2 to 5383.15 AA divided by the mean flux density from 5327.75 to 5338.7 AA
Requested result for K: 1.1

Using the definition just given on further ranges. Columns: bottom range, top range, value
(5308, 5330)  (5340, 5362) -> 0.95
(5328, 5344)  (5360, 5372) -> 1.04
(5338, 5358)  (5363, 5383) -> 1.00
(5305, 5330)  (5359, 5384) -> 0.95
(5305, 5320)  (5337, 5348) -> 0.88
